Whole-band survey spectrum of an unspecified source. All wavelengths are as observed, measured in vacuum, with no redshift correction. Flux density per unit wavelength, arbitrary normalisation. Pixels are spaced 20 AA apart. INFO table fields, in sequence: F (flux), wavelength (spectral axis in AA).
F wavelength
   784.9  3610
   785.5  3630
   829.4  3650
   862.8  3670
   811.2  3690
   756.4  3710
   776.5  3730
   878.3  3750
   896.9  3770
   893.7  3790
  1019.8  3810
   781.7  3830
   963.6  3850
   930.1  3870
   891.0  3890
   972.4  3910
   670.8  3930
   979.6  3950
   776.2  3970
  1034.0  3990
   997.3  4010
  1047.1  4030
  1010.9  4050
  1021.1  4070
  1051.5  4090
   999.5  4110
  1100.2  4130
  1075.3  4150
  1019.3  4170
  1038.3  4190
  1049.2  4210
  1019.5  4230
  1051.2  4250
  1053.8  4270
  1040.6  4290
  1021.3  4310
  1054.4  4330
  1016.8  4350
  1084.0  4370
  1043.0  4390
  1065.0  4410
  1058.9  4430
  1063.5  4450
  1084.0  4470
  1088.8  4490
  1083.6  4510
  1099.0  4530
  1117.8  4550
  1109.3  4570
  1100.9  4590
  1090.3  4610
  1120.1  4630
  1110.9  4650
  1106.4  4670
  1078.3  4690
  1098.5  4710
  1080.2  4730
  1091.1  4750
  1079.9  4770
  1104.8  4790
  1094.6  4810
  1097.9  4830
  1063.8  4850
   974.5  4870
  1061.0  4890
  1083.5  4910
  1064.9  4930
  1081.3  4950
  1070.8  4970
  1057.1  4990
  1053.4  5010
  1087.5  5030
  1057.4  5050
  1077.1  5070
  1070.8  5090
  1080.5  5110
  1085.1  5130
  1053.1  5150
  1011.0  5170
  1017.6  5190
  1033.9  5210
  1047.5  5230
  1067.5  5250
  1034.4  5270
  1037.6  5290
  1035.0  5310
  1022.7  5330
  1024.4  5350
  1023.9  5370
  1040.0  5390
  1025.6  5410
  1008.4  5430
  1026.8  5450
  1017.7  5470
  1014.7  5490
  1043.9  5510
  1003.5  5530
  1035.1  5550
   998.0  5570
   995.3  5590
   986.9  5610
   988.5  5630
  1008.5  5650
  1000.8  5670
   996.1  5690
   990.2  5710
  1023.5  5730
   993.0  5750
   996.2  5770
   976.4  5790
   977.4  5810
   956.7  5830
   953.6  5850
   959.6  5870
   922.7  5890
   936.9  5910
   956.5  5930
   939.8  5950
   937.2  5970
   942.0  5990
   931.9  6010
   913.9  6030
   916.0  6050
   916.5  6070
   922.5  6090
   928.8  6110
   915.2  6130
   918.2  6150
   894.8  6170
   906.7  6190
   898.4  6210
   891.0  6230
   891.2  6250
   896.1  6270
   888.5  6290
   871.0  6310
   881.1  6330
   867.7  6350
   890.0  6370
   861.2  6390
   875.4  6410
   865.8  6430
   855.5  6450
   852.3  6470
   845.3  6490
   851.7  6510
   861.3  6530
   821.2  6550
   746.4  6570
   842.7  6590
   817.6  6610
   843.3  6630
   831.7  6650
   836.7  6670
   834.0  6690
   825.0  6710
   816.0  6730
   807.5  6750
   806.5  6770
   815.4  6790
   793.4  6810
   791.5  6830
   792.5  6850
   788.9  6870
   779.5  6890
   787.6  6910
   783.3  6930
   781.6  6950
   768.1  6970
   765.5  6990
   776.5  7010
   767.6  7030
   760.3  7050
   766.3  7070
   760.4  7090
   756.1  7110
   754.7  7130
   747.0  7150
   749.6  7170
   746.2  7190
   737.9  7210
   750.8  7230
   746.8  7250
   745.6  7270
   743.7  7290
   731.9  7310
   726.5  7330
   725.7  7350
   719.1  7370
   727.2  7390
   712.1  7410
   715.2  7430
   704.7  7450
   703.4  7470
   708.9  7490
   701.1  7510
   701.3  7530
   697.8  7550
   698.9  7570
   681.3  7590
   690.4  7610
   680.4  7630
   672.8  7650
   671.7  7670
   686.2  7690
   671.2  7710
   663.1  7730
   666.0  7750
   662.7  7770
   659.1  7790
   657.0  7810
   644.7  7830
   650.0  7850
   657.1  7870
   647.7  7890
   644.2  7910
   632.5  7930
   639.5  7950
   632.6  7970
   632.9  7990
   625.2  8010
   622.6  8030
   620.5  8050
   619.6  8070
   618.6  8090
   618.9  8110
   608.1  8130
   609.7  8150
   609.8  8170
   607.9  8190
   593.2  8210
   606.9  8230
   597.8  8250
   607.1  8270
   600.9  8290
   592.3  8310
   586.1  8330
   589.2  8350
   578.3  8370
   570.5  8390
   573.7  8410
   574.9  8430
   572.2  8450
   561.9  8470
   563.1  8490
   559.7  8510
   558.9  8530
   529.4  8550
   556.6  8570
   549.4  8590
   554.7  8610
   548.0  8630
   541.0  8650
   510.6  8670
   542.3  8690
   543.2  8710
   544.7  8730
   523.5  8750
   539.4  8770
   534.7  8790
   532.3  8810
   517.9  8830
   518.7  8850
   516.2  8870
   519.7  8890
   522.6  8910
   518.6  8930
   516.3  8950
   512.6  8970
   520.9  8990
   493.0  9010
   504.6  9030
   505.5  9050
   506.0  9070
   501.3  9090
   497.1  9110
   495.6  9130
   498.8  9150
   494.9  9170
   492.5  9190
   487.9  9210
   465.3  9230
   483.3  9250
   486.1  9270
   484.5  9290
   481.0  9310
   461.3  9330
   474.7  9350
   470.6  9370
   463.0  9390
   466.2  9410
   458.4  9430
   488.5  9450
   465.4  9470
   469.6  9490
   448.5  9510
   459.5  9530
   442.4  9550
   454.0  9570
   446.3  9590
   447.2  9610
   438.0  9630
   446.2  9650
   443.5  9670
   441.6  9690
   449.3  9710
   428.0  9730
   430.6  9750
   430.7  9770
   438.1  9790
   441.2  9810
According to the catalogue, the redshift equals 0.00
